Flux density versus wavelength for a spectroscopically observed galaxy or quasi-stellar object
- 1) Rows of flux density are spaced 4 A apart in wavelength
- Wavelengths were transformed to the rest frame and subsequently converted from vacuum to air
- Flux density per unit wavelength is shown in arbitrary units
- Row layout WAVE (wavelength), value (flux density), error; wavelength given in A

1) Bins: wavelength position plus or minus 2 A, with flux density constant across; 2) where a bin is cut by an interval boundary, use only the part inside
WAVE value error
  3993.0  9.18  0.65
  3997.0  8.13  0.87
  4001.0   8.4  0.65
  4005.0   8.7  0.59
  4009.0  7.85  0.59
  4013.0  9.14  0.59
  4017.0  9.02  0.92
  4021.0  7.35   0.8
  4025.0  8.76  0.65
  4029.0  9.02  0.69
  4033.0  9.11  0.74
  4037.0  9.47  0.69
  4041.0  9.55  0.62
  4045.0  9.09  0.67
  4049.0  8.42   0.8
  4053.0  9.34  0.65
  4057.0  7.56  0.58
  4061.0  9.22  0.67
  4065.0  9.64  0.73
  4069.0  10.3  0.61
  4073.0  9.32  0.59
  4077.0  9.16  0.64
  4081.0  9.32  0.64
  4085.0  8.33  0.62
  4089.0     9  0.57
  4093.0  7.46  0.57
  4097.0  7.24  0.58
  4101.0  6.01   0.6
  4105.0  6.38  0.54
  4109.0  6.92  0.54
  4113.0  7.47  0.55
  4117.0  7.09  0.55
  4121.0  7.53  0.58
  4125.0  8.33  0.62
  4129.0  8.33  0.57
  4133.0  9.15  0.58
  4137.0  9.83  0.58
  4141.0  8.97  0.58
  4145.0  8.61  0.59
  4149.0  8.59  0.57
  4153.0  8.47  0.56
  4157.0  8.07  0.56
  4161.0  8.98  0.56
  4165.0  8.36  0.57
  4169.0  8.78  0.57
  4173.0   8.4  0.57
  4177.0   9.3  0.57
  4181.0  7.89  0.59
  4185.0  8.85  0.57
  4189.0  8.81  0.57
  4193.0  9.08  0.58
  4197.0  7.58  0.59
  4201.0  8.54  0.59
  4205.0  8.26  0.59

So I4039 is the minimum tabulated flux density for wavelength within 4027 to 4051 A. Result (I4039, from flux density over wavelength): 8.42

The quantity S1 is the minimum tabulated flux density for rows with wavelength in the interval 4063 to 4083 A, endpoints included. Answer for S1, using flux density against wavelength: 9.16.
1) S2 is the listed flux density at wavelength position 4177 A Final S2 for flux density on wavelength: 9.3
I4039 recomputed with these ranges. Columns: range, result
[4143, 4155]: 8.47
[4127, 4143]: 8.33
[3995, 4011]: 7.85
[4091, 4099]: 7.24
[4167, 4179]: 8.4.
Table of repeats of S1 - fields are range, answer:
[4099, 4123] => 6.01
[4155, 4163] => 8.07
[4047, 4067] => 7.56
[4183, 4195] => 8.81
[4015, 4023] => 7.35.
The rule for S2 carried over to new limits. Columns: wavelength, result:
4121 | 7.53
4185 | 8.85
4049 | 8.42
